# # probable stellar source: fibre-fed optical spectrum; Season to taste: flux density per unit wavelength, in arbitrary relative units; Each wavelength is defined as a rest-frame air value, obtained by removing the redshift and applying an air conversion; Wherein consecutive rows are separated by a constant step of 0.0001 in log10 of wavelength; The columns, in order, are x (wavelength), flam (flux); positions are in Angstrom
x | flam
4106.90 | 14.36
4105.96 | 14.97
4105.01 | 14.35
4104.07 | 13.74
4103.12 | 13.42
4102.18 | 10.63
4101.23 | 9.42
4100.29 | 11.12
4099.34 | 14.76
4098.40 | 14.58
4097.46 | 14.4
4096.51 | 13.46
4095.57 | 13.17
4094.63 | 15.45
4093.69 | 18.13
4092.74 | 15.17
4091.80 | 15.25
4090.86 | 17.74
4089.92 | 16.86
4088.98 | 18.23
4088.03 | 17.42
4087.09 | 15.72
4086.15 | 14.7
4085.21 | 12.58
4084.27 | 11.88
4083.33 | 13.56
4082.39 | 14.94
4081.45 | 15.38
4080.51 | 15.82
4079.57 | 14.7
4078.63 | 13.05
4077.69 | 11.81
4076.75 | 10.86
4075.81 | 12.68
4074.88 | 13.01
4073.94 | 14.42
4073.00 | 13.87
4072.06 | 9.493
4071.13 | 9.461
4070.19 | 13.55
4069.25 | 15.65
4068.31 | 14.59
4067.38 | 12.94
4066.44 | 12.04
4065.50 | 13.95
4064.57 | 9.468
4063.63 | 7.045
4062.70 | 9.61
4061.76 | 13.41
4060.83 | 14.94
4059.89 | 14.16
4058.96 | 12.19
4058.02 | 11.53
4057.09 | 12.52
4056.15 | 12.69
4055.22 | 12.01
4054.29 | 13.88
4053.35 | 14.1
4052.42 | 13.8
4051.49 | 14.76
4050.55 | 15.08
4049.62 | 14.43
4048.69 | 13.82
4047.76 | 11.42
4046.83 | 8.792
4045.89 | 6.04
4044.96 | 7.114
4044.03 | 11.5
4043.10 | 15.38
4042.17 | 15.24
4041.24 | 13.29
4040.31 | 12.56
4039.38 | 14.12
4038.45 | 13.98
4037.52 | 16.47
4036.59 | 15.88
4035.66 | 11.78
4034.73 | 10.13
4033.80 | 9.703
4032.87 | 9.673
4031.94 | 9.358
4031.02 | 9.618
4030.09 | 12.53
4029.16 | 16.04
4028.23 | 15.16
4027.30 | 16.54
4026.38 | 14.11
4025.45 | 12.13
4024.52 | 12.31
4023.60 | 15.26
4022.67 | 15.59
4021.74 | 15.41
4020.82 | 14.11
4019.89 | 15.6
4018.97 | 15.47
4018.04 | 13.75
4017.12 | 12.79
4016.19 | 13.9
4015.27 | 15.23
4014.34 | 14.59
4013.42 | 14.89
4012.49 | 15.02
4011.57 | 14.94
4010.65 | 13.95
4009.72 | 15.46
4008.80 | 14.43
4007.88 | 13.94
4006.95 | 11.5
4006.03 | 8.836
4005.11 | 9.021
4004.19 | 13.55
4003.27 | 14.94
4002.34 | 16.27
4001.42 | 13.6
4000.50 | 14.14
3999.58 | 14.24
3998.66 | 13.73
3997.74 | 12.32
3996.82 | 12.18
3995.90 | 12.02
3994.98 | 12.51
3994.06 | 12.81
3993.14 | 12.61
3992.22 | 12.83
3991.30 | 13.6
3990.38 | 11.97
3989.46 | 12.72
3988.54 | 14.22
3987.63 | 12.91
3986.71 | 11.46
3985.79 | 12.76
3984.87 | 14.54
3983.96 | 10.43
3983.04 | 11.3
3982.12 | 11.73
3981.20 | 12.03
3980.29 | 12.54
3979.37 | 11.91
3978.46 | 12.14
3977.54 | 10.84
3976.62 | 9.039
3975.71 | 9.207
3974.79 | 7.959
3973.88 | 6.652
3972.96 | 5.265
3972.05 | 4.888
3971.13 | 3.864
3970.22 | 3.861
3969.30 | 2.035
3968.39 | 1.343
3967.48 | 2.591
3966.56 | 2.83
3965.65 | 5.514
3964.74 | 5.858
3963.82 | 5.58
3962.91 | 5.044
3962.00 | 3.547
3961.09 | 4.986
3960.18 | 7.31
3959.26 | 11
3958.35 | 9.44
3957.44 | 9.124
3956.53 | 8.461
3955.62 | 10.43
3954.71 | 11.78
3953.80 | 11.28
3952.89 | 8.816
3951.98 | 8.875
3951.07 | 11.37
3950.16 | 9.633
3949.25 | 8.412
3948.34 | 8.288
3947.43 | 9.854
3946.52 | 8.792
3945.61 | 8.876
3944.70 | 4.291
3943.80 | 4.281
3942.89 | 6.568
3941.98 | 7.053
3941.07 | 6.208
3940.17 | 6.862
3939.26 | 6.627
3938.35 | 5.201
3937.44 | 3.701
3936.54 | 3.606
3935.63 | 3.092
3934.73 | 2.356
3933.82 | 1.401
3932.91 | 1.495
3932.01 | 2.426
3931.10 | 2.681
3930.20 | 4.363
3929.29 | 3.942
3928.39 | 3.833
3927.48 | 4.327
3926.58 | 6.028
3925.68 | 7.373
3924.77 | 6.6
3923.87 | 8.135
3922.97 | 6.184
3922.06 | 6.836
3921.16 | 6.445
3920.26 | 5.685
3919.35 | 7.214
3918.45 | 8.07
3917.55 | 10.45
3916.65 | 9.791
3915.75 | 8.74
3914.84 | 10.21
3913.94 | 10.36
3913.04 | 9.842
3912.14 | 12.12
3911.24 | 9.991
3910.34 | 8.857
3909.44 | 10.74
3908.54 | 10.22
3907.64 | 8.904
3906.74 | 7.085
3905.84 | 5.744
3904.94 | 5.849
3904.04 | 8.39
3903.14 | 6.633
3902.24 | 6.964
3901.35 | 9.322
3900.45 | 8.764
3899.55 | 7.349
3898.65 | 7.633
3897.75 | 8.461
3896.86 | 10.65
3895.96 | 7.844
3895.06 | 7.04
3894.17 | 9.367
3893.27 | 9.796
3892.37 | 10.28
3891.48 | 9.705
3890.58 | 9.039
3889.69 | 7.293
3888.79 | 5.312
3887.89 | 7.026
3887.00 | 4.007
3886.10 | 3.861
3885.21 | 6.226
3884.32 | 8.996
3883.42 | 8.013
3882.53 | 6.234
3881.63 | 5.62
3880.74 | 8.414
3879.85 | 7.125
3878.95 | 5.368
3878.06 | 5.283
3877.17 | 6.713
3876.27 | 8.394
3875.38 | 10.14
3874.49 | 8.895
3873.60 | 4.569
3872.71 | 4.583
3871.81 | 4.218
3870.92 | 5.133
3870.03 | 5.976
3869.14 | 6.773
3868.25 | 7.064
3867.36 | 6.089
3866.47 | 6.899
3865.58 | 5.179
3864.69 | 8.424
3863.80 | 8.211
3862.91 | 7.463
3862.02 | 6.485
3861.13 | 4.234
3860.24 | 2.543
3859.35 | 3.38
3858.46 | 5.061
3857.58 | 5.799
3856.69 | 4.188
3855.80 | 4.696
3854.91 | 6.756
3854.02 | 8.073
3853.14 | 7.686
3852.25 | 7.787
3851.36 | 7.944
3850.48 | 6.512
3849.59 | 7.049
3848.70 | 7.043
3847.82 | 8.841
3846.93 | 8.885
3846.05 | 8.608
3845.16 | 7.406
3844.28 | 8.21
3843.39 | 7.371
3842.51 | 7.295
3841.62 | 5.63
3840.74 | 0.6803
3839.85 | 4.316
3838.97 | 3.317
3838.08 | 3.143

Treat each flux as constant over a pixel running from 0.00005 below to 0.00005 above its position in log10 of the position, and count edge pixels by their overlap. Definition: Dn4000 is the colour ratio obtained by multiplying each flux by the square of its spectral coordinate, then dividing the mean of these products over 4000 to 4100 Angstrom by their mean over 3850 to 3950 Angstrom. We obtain 2.1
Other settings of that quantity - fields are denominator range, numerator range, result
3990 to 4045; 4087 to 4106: 1.13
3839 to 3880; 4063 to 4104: 2.39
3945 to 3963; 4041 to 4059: 1.49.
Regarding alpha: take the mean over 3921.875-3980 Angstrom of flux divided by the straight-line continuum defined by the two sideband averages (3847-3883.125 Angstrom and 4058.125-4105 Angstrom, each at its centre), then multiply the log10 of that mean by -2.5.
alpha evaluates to 0.40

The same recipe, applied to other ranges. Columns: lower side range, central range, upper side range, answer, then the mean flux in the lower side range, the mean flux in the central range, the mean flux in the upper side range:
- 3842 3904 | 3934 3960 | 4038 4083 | 0.23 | 7.03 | 7.59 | 12.7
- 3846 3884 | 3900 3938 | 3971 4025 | 0.29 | 6.55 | 6.77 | 12.6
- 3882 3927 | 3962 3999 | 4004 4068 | 0.17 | 8.03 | 9.41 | 13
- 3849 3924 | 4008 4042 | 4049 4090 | -0.16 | 7.34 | 13.8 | 13.4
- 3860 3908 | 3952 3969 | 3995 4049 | 0.44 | 7.08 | 6.94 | 13.2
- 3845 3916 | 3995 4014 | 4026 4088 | -0.20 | 7.35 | 13.4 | 12.9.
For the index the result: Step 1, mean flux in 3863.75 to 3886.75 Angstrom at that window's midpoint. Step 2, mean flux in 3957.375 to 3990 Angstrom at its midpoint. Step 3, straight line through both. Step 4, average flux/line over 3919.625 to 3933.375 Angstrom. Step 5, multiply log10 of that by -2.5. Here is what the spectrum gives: 0.41 mag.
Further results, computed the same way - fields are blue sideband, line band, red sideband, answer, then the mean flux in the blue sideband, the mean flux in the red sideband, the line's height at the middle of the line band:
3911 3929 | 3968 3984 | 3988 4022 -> 0.40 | 7.85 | 13.6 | 11.6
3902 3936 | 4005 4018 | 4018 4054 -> -0.15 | 6.83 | 13.1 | 11.8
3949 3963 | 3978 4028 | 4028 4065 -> -0.25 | 8.82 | 12.4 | 10.7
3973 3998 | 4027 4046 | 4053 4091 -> 0.01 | 11.6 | 13.3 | 12.6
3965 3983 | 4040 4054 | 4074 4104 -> -0.08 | 7.26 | 14.2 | 11.7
